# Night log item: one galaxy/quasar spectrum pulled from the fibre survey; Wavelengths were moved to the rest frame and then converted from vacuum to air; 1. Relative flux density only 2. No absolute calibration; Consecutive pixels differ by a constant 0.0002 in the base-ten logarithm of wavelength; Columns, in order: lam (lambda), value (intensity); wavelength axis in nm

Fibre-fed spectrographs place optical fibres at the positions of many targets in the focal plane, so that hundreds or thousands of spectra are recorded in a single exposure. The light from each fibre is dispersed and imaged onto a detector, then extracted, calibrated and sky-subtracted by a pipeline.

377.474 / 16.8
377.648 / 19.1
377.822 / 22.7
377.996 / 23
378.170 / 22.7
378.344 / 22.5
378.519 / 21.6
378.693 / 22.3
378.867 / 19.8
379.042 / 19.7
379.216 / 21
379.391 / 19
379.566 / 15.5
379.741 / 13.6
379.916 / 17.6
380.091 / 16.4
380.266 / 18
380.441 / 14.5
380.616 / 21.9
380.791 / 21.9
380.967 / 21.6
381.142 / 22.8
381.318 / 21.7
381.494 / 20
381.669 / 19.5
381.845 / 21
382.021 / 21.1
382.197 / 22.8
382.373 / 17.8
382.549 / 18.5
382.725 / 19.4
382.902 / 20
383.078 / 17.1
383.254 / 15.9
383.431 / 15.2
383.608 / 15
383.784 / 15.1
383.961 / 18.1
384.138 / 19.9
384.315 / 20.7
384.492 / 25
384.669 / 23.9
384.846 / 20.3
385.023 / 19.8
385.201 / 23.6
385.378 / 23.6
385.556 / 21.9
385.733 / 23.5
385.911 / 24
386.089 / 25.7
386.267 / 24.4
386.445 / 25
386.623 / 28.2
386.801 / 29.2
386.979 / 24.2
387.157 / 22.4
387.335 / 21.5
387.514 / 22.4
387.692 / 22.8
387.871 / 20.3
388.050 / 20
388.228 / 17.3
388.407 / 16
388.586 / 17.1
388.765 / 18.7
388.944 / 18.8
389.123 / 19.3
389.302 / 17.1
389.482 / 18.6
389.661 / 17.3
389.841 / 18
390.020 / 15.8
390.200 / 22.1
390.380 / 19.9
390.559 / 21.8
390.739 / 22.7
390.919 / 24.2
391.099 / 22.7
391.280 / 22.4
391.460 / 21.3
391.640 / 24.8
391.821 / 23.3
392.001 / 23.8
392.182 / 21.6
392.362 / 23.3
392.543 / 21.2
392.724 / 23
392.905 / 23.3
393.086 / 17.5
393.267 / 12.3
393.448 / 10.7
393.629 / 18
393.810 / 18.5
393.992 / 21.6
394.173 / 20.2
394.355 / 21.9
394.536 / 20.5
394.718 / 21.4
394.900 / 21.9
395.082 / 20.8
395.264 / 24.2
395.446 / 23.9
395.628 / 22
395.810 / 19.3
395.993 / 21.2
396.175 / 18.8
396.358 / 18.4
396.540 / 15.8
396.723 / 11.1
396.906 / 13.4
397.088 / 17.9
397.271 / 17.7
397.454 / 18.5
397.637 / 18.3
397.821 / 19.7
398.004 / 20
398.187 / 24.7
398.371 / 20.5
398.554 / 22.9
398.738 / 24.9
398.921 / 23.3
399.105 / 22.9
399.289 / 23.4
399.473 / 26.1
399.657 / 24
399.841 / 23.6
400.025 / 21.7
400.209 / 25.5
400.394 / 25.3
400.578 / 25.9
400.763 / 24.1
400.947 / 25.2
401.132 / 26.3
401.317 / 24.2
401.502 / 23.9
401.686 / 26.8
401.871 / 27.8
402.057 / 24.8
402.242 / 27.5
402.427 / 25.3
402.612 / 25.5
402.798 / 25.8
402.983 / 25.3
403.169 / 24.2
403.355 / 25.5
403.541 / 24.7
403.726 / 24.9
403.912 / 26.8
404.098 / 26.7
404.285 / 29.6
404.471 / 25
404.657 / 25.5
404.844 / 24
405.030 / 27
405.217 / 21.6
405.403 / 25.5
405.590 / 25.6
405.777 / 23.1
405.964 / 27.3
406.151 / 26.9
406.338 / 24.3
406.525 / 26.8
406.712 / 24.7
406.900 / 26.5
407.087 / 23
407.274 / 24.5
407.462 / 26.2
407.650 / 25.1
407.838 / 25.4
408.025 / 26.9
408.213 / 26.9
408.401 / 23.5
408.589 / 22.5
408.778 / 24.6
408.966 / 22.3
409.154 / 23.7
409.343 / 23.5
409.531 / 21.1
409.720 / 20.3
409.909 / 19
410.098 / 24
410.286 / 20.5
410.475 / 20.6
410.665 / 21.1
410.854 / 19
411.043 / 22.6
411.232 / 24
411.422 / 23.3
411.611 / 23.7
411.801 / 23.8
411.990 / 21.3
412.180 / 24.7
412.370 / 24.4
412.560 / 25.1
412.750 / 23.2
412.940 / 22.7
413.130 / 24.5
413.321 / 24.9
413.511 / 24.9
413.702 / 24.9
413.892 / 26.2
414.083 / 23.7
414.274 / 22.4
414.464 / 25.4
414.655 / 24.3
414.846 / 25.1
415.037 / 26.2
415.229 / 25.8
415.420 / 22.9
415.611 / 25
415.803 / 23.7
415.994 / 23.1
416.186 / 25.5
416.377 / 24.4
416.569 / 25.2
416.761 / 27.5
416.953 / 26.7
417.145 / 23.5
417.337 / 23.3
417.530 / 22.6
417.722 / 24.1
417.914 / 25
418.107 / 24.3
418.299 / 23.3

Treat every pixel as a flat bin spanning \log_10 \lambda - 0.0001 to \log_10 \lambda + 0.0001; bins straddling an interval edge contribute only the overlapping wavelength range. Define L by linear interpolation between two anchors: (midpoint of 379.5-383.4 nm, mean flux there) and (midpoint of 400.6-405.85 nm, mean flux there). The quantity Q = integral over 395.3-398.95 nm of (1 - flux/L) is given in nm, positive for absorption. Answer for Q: 0.62 nm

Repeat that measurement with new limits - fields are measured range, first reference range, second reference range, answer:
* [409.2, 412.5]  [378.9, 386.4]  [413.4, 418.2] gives 0.24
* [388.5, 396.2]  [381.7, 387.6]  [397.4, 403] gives 0.78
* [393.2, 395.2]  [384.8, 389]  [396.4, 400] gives 0.19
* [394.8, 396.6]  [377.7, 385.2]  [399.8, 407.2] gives 0.20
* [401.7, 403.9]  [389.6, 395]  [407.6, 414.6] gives -0.35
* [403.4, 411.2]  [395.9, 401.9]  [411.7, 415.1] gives -0.32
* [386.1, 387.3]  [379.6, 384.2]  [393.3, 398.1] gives -0.42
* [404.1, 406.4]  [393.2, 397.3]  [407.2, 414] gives -0.39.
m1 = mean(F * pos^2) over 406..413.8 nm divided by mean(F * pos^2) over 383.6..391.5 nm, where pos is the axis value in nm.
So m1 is 1.3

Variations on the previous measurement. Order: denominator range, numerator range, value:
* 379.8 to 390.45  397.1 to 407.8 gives 1.31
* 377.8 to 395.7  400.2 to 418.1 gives 1.33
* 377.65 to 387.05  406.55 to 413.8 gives 1.31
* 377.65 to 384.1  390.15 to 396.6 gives 1.15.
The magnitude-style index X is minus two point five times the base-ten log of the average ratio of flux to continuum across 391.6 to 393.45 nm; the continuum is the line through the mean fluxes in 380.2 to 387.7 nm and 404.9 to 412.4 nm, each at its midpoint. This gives 0.07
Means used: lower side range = 21.2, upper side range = 23.8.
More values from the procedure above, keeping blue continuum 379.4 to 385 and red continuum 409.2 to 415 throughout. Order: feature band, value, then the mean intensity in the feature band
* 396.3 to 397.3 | 0.33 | 15.5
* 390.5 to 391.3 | -0.13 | 22.8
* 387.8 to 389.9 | 0.10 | 18.2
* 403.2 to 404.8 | -0.18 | 25.9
